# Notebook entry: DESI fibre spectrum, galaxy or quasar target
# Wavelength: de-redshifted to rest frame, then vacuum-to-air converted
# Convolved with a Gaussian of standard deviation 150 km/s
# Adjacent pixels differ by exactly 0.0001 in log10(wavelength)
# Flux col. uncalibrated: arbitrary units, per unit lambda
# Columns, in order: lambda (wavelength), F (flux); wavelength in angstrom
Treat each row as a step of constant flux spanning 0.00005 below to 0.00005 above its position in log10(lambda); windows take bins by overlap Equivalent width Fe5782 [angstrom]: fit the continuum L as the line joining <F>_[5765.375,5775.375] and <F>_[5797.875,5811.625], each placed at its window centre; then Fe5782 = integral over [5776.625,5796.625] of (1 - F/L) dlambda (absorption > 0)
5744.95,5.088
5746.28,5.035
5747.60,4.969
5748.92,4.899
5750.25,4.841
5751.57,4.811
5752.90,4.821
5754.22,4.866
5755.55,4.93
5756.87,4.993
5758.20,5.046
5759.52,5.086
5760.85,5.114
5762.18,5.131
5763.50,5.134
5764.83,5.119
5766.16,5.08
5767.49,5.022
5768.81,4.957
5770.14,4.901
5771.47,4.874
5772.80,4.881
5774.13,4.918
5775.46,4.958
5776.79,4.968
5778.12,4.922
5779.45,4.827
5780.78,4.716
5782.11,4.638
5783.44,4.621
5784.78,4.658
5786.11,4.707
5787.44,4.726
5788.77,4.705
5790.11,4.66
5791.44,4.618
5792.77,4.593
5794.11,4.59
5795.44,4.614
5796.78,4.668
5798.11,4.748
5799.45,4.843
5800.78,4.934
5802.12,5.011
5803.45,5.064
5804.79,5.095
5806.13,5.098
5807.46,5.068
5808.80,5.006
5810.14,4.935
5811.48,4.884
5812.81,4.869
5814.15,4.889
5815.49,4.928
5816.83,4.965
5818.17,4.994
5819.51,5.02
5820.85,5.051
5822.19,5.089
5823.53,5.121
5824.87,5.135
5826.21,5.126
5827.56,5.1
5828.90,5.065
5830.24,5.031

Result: 1.1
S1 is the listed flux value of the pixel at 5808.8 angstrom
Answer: 5.006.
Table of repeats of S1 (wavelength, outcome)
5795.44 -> 4.614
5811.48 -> 4.884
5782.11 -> 4.638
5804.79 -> 5.095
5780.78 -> 4.716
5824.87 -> 5.135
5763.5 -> 5.134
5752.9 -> 4.821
